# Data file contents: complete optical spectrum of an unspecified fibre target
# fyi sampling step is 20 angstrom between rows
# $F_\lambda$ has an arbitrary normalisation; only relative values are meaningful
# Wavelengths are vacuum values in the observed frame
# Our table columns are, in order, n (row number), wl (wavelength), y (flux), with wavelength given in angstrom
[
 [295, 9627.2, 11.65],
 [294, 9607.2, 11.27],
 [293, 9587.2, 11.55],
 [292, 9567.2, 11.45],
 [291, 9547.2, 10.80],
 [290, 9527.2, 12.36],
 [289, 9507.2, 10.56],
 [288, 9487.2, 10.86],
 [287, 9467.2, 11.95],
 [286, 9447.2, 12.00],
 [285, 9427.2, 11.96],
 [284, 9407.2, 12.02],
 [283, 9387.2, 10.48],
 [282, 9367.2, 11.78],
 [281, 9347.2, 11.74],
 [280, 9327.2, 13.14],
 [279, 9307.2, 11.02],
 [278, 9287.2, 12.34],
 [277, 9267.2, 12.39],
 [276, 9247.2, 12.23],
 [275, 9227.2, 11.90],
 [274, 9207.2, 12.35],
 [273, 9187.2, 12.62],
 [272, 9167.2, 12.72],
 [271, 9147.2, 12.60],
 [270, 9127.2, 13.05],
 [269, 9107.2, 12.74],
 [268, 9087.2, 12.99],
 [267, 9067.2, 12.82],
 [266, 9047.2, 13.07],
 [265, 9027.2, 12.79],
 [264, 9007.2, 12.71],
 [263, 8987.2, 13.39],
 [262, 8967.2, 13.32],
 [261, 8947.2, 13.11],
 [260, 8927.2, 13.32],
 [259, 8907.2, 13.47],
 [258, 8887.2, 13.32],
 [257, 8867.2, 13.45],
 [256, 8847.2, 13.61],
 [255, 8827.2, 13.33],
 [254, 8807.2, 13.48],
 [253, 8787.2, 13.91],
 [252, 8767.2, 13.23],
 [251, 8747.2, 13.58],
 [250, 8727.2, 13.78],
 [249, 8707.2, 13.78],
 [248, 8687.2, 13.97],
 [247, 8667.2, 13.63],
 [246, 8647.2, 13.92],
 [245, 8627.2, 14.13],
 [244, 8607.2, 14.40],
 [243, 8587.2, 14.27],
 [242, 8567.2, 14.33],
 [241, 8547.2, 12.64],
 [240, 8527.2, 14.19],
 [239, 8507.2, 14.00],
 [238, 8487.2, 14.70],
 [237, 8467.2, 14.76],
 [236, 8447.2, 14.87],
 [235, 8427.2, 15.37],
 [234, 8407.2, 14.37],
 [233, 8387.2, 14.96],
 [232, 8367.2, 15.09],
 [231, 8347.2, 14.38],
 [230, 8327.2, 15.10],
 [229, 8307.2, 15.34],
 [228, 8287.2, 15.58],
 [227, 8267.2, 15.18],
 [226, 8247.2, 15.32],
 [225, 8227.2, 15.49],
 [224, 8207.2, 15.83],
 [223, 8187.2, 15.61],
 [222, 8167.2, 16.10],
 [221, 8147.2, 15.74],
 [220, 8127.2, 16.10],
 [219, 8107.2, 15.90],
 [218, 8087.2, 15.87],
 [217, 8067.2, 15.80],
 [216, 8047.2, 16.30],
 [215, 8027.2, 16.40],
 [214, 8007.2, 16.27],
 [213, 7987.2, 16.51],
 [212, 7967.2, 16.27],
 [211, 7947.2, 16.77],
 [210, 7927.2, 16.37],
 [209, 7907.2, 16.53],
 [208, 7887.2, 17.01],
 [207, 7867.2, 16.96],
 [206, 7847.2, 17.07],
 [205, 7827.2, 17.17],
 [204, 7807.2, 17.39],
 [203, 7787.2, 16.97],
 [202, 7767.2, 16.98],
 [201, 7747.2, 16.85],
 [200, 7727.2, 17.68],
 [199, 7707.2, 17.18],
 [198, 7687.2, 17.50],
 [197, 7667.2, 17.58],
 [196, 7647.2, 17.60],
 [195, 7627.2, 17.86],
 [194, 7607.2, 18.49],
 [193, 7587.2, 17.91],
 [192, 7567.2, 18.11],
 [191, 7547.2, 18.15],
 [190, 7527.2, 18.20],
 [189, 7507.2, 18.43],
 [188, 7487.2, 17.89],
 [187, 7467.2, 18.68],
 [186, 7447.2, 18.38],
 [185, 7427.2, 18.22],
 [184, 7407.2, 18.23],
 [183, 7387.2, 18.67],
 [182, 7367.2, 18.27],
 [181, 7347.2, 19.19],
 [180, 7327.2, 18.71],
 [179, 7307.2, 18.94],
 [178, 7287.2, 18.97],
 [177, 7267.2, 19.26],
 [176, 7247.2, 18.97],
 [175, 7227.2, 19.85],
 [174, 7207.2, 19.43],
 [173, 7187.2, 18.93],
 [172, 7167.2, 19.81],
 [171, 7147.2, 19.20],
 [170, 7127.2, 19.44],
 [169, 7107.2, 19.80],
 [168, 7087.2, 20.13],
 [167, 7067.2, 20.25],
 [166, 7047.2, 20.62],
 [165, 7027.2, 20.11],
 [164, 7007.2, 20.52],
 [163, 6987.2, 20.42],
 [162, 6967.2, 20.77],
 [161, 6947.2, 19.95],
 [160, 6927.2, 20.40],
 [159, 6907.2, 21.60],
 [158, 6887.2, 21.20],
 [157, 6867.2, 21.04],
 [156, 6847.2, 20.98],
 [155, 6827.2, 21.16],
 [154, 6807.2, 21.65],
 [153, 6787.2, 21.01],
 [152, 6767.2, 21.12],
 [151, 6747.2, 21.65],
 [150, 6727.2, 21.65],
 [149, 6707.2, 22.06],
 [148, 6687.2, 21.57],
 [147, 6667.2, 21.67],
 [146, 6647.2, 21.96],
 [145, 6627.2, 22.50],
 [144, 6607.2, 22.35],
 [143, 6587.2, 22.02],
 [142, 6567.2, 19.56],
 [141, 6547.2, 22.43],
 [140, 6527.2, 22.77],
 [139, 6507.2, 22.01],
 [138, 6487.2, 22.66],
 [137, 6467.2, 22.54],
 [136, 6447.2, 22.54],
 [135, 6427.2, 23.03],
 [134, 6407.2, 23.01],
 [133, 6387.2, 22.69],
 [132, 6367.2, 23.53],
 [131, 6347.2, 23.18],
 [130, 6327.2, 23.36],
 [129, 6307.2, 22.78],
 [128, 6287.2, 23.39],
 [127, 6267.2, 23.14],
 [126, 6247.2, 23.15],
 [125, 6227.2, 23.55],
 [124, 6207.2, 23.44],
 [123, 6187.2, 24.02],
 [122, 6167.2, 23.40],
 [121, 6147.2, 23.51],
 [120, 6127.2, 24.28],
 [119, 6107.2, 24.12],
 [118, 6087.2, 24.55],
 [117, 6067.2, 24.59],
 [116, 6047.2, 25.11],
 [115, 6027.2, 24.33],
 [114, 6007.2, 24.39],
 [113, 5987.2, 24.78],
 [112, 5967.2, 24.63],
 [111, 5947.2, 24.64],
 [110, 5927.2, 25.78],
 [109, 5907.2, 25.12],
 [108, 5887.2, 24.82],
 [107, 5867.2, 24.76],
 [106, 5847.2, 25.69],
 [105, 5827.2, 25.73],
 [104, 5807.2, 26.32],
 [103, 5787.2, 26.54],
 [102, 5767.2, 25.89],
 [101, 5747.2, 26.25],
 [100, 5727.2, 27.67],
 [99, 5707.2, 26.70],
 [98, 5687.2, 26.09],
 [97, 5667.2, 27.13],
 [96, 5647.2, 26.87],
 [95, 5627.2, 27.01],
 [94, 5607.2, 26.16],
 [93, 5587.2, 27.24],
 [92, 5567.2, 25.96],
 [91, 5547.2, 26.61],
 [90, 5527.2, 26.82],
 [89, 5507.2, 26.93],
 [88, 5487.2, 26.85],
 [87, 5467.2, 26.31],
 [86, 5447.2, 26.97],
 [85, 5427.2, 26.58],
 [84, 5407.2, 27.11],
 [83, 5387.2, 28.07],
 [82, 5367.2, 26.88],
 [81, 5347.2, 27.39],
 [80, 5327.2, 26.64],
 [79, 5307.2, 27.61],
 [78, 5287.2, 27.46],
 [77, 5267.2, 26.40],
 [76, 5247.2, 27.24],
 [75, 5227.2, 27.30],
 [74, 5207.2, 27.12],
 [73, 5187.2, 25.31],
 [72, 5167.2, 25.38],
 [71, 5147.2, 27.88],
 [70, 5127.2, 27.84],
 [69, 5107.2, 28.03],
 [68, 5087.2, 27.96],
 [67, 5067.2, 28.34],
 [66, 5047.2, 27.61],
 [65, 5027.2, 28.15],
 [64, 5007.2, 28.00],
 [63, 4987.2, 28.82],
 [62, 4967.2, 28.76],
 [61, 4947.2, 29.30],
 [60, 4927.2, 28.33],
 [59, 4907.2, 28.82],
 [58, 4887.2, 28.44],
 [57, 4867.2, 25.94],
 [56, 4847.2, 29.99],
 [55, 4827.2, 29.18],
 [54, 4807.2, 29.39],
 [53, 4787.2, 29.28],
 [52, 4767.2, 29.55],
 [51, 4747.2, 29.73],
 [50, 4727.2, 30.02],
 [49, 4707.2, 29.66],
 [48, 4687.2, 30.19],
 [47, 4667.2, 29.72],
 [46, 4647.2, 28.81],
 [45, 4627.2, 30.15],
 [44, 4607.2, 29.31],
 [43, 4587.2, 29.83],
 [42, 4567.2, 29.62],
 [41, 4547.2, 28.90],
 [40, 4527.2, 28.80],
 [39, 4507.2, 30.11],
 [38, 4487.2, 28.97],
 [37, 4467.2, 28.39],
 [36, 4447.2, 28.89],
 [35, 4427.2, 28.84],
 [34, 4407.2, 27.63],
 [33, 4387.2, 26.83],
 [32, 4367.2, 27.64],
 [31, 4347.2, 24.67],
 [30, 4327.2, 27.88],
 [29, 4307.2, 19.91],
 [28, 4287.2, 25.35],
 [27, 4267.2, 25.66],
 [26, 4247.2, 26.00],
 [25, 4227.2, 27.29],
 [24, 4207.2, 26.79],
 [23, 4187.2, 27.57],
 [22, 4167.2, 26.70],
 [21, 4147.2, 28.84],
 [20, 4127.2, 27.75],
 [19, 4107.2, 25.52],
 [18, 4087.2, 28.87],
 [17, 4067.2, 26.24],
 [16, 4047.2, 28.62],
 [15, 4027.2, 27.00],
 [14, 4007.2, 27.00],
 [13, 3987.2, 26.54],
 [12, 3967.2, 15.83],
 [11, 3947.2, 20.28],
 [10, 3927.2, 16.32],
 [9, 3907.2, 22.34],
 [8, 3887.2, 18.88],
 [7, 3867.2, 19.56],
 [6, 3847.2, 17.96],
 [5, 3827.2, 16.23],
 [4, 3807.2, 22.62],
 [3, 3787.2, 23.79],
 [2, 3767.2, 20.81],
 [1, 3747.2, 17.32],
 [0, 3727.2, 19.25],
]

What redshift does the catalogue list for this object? 0.000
